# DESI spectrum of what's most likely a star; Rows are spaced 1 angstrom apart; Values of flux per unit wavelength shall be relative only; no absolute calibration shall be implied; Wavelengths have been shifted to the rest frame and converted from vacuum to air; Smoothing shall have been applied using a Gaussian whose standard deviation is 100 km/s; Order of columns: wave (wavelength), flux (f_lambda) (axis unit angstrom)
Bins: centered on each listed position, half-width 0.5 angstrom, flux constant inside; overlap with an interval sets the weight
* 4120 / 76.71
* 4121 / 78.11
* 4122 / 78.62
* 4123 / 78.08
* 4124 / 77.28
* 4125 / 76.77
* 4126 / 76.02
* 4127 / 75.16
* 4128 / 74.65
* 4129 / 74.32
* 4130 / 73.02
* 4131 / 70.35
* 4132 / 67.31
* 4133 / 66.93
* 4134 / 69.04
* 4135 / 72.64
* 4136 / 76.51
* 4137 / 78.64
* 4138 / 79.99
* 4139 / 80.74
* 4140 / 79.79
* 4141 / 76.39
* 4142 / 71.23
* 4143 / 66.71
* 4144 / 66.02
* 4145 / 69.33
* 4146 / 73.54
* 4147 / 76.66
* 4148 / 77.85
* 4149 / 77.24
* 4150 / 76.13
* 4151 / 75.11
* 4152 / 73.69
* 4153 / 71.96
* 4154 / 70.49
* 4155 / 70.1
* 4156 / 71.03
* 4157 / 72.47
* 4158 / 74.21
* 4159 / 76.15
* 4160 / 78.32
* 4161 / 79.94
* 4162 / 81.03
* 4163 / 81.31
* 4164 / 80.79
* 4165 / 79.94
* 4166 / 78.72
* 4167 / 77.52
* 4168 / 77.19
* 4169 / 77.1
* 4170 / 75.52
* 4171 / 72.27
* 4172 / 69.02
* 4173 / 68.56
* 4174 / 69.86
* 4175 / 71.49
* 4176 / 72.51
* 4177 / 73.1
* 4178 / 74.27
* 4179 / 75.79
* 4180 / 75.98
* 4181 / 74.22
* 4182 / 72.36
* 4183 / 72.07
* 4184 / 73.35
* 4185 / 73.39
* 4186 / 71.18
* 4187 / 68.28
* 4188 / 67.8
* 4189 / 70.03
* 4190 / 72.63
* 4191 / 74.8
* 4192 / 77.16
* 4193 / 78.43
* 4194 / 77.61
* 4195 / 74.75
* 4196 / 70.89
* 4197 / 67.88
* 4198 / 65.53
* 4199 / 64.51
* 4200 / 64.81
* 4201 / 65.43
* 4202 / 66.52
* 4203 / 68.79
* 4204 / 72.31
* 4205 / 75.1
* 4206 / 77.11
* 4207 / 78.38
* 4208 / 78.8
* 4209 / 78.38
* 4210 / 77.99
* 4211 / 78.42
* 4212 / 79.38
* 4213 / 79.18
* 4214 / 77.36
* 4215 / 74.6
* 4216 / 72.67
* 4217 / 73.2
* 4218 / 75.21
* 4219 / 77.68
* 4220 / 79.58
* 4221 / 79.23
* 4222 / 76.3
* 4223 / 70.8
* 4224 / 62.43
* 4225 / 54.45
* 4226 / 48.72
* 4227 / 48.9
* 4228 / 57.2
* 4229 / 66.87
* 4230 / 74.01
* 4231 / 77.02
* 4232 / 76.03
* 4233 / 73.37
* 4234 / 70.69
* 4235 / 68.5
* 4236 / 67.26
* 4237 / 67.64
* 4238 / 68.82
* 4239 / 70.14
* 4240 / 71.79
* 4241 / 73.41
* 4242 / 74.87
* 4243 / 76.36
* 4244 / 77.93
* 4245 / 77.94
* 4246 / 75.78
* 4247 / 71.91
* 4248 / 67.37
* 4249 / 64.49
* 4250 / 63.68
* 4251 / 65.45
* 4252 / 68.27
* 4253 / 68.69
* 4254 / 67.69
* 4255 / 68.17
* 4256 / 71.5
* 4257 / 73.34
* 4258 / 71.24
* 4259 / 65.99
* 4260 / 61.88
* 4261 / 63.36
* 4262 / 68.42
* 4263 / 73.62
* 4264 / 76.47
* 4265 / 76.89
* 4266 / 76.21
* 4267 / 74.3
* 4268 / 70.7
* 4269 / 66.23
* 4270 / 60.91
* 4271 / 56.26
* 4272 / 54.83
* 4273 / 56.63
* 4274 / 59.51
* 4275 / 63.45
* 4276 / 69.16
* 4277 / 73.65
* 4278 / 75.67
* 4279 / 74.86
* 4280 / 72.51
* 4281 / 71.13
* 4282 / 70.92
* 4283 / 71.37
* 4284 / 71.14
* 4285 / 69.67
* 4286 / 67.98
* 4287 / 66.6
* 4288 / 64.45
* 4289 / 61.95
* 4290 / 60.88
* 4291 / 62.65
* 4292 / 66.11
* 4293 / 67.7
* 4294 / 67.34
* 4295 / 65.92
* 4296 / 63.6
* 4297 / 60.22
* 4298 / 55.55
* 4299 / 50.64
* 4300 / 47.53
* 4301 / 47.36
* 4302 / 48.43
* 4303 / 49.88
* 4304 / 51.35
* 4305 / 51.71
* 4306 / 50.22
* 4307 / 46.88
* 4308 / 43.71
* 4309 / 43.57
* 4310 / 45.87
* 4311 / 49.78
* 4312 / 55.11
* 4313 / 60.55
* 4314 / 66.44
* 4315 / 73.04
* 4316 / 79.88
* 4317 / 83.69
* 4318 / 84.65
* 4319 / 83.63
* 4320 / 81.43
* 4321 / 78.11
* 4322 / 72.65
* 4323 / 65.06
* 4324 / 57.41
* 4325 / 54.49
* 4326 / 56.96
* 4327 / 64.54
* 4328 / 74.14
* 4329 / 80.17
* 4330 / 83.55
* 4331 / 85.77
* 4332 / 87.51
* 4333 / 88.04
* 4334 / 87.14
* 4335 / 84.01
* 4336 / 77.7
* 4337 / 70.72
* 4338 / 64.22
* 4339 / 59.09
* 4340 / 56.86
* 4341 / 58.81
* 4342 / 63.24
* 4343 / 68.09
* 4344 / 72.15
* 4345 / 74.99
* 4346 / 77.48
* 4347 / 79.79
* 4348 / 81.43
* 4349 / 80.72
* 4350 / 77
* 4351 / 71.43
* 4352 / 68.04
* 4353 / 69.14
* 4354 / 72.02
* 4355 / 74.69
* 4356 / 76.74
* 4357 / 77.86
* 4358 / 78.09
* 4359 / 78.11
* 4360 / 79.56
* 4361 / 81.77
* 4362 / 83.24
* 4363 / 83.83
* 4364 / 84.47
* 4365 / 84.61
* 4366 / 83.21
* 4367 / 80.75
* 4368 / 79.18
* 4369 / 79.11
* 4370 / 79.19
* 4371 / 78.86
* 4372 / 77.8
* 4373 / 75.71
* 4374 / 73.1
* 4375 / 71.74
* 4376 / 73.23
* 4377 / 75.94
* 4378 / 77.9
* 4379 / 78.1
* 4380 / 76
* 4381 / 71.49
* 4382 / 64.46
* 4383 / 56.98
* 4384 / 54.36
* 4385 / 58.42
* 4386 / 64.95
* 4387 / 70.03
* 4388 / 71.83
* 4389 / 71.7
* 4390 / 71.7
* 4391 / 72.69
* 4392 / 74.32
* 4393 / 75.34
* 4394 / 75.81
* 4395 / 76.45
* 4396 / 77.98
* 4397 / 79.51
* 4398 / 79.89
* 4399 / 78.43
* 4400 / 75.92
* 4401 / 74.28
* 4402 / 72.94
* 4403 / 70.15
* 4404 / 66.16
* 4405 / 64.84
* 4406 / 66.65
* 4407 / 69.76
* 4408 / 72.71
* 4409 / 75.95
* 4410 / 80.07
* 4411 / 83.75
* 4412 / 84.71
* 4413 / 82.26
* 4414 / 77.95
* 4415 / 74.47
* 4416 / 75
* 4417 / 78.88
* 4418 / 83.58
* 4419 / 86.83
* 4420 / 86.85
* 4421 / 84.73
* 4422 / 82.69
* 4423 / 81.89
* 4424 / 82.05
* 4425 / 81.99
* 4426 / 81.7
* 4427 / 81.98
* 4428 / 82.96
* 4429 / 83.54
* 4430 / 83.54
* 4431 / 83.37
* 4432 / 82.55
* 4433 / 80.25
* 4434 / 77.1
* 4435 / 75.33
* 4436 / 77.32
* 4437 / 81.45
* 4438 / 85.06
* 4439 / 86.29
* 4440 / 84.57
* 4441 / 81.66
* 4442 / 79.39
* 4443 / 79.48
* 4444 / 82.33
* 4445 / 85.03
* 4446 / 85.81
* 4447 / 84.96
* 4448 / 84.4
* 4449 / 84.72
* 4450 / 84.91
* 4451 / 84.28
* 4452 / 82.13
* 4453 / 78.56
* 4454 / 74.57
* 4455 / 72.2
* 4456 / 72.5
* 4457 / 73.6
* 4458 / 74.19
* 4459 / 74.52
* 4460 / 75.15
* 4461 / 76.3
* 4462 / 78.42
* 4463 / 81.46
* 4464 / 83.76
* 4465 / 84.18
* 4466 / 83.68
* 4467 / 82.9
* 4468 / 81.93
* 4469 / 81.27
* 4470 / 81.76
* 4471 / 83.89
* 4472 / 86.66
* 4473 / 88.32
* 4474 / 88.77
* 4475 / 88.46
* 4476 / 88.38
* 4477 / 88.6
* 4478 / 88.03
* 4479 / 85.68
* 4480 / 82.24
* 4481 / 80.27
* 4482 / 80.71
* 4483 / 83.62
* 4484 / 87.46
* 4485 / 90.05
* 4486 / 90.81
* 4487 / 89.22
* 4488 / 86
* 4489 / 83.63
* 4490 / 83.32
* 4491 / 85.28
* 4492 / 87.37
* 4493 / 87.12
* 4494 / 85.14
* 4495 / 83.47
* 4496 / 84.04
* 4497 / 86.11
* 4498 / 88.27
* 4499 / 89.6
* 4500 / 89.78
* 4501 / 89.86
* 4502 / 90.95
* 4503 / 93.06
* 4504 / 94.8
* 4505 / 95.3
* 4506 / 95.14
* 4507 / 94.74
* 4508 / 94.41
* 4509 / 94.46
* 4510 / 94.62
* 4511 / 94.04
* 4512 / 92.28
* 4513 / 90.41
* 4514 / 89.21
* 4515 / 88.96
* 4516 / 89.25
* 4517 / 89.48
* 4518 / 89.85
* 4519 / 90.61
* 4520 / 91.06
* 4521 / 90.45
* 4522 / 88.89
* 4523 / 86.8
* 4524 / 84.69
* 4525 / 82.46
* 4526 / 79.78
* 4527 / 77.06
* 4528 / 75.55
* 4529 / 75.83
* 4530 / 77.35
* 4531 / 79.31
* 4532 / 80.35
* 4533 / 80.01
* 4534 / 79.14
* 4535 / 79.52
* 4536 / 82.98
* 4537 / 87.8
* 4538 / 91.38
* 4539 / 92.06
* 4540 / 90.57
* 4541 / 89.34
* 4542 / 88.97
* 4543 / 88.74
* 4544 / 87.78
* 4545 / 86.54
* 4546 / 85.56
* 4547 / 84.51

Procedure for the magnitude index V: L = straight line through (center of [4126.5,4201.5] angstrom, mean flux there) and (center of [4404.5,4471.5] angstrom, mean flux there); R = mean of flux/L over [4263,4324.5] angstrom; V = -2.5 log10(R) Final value 0.19 mag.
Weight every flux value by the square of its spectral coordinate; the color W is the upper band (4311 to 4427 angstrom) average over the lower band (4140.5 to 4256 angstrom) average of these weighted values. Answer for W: 1.12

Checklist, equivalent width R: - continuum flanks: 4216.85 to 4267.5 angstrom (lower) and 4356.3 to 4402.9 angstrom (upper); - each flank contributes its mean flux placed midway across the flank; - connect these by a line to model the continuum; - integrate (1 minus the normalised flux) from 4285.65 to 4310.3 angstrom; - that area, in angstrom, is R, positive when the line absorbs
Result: 5.4 angstrom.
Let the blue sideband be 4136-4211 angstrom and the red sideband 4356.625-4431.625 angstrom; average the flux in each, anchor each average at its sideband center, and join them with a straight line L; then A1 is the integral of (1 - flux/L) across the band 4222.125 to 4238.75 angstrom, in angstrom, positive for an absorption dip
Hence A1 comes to 1.90 angstrom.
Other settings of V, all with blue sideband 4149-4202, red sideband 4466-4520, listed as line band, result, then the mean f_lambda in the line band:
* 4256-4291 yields 0.148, 68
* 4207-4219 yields -0.026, 76.9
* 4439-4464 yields 0.080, 80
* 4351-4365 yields 0.059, 77.5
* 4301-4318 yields 0.366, 56.8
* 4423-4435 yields 0.045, 81.6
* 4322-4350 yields 0.119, 72.5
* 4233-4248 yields 0.061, 72.2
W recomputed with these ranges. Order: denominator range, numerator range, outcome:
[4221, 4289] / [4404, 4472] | 1.27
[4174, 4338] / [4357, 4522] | 1.29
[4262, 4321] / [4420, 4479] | 1.37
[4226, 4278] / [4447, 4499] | 1.34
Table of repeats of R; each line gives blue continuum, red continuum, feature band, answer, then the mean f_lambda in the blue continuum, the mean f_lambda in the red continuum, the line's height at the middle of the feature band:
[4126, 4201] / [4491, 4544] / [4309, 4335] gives 2.7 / 73.6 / 87.5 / 79.8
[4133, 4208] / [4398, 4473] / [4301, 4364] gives 6.3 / 73.6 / 79.8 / 77.4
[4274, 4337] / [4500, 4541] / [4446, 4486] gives -0.1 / 66.2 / 87.7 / 82.2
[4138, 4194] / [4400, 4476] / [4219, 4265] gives 3.9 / 74.3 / 80.2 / 76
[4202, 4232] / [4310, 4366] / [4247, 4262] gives 1.1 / 72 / 73.7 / 72.6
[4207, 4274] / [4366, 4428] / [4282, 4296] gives 1.0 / 70.2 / 75.6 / 71.9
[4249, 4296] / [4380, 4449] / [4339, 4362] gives -0.1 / 67.6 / 77.3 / 73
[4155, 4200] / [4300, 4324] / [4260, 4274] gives -0.3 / 73.7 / 61.1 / 65.3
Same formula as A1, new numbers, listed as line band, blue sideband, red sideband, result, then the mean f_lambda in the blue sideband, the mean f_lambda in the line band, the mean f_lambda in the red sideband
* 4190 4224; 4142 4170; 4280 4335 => -1.0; 75.1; 74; 65.4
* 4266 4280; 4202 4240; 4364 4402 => 1.2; 71.6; 66.5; 74.2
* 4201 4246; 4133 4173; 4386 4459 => 2.3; 75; 72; 78.6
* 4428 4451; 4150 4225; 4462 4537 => 0.4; 73.8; 82.5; 86.4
